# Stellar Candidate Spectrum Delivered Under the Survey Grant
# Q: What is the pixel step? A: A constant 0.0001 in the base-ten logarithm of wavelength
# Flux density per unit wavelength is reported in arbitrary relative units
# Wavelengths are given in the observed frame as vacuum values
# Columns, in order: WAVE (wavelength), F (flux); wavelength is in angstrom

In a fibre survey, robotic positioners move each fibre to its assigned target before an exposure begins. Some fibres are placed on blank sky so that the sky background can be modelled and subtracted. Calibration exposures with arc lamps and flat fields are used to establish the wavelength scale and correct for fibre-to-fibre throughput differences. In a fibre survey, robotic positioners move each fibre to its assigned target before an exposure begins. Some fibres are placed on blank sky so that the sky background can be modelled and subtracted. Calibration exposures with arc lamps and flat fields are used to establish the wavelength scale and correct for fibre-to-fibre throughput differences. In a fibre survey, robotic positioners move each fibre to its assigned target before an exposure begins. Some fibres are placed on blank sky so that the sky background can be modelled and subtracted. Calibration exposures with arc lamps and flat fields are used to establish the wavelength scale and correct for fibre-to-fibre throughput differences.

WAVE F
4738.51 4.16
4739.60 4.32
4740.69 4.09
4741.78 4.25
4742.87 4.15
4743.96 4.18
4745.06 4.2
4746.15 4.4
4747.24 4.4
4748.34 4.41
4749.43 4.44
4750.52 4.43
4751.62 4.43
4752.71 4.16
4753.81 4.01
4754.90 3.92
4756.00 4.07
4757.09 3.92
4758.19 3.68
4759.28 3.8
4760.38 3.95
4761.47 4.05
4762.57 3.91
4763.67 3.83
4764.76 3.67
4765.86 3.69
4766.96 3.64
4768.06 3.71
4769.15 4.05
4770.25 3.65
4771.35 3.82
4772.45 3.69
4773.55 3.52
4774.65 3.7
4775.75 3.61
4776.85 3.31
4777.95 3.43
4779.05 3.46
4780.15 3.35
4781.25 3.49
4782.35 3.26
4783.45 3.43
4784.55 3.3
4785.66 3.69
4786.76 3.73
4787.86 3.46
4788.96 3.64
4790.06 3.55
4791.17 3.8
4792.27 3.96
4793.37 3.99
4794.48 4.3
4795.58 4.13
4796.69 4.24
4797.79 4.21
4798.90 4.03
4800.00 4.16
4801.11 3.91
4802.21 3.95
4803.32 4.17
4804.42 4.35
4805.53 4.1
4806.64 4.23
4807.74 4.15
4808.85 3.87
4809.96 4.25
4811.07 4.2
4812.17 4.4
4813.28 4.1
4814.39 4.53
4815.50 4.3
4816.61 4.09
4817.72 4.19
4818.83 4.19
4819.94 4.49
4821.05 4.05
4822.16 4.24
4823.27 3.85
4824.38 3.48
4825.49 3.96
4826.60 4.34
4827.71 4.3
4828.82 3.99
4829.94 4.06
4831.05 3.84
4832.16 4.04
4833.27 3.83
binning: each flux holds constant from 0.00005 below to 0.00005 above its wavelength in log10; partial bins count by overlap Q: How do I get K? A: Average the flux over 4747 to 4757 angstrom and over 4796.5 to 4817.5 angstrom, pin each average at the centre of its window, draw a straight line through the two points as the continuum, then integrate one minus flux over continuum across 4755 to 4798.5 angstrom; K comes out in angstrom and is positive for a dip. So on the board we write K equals 4.8 angstrom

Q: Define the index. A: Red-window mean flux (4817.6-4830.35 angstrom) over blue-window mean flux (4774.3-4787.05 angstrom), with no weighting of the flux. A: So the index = 1.18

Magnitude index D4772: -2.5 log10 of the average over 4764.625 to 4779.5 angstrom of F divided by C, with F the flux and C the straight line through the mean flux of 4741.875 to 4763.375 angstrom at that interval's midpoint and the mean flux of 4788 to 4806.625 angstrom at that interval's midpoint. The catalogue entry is 0.13 mag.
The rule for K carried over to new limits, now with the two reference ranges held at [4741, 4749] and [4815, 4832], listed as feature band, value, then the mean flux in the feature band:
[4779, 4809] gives 2.2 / 3.86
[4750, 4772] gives 1.7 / 3.92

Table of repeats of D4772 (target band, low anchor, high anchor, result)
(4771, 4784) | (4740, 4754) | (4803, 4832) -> 0.203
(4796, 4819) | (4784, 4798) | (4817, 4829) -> -0.052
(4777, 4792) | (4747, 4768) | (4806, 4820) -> 0.171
